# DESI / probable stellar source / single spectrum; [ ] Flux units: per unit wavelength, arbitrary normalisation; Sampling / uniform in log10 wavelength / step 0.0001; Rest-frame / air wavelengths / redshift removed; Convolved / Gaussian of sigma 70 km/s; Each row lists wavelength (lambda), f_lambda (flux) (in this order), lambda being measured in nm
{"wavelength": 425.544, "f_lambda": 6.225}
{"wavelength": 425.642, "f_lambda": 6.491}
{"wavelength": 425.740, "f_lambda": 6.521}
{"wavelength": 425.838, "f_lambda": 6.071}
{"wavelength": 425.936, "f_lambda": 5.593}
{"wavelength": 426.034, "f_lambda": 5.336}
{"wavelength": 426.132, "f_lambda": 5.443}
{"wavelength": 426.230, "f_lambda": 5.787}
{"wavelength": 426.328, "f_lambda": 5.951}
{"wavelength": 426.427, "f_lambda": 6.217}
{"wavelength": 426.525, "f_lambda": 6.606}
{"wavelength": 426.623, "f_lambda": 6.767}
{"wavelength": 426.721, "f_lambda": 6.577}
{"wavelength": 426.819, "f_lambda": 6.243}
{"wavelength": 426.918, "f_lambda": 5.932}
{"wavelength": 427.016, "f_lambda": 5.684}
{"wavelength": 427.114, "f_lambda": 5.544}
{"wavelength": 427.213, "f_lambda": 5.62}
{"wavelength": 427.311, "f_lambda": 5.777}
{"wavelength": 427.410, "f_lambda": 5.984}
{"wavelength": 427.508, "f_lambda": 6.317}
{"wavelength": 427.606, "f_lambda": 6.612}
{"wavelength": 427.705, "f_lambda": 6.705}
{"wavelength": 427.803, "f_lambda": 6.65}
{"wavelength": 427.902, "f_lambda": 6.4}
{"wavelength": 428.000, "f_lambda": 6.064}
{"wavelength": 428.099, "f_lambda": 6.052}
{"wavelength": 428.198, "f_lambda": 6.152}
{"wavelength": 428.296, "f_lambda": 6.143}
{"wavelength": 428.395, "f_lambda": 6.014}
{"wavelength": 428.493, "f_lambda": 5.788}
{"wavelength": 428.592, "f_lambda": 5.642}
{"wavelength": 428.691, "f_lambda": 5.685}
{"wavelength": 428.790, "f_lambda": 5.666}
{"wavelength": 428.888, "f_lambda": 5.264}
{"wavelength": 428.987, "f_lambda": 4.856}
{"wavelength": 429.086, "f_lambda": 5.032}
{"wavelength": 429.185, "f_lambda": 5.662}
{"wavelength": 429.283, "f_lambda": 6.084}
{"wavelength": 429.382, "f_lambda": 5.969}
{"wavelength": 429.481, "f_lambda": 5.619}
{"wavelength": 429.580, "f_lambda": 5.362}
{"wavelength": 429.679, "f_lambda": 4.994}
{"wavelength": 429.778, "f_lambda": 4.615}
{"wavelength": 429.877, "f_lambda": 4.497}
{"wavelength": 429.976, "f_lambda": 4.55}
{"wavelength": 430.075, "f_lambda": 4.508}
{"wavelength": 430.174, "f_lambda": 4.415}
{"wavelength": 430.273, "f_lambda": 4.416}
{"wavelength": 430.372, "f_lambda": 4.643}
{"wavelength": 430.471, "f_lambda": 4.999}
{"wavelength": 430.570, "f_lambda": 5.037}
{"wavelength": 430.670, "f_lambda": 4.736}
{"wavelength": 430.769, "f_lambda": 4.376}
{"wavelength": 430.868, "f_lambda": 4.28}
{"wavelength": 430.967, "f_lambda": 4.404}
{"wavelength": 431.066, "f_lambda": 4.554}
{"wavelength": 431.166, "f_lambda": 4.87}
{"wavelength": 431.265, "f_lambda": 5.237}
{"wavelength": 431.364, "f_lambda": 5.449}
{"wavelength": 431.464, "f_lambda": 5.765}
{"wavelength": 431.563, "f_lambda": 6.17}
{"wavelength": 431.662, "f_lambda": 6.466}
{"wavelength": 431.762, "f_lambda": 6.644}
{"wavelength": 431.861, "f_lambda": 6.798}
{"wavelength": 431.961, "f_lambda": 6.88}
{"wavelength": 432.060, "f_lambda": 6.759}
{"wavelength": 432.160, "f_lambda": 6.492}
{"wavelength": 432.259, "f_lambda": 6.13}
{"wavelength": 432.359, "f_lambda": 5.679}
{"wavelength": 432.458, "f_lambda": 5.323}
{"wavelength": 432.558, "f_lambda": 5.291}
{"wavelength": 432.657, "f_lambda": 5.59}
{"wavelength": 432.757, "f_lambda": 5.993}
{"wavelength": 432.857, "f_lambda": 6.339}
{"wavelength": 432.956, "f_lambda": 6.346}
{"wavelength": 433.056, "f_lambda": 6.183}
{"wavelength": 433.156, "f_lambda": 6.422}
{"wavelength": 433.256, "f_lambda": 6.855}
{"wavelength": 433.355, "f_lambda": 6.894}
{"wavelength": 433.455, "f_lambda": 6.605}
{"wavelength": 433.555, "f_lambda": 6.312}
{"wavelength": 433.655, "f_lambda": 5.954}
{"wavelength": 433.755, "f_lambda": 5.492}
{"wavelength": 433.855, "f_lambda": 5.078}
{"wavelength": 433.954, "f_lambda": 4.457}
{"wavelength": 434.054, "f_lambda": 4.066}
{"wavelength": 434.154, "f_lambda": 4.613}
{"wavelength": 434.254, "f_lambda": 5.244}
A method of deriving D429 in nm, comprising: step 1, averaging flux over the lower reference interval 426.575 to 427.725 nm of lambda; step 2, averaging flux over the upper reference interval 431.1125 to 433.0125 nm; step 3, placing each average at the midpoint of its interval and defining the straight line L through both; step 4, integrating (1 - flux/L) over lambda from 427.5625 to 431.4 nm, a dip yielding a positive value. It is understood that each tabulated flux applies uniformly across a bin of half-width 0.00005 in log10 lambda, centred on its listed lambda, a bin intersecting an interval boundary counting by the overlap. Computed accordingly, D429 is 0.47 nm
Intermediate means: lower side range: 6.13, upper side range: 6.01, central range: 5.33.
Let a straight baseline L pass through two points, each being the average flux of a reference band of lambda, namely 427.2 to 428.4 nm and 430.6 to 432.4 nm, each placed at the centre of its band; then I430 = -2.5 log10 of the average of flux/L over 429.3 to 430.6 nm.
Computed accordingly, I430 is 0.19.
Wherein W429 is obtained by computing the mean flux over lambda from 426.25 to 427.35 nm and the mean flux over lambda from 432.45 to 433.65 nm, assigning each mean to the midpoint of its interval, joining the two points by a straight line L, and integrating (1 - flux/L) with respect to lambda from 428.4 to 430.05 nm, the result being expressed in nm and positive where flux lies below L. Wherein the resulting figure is 0.21 nm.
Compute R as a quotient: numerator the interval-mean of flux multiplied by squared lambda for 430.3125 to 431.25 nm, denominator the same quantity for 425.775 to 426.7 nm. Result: 0.80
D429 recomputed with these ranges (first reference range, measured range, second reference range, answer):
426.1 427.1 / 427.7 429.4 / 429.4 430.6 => -0.15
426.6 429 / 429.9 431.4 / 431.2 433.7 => 0.35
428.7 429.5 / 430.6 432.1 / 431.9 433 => 0.09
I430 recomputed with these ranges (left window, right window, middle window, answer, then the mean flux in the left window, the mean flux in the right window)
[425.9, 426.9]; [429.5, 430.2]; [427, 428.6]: -0.106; 6.05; 4.75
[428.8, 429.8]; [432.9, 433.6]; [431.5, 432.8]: 0.004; 5.38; 6.52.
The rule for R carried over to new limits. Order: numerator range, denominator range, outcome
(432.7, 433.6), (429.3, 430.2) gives 1.31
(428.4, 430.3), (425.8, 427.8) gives 0.87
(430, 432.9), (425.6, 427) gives 0.92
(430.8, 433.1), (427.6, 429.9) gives 1.03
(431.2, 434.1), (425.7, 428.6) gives 1.01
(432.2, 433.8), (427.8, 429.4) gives 1.07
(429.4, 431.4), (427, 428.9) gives 0.81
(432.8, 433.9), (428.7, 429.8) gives 1.17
